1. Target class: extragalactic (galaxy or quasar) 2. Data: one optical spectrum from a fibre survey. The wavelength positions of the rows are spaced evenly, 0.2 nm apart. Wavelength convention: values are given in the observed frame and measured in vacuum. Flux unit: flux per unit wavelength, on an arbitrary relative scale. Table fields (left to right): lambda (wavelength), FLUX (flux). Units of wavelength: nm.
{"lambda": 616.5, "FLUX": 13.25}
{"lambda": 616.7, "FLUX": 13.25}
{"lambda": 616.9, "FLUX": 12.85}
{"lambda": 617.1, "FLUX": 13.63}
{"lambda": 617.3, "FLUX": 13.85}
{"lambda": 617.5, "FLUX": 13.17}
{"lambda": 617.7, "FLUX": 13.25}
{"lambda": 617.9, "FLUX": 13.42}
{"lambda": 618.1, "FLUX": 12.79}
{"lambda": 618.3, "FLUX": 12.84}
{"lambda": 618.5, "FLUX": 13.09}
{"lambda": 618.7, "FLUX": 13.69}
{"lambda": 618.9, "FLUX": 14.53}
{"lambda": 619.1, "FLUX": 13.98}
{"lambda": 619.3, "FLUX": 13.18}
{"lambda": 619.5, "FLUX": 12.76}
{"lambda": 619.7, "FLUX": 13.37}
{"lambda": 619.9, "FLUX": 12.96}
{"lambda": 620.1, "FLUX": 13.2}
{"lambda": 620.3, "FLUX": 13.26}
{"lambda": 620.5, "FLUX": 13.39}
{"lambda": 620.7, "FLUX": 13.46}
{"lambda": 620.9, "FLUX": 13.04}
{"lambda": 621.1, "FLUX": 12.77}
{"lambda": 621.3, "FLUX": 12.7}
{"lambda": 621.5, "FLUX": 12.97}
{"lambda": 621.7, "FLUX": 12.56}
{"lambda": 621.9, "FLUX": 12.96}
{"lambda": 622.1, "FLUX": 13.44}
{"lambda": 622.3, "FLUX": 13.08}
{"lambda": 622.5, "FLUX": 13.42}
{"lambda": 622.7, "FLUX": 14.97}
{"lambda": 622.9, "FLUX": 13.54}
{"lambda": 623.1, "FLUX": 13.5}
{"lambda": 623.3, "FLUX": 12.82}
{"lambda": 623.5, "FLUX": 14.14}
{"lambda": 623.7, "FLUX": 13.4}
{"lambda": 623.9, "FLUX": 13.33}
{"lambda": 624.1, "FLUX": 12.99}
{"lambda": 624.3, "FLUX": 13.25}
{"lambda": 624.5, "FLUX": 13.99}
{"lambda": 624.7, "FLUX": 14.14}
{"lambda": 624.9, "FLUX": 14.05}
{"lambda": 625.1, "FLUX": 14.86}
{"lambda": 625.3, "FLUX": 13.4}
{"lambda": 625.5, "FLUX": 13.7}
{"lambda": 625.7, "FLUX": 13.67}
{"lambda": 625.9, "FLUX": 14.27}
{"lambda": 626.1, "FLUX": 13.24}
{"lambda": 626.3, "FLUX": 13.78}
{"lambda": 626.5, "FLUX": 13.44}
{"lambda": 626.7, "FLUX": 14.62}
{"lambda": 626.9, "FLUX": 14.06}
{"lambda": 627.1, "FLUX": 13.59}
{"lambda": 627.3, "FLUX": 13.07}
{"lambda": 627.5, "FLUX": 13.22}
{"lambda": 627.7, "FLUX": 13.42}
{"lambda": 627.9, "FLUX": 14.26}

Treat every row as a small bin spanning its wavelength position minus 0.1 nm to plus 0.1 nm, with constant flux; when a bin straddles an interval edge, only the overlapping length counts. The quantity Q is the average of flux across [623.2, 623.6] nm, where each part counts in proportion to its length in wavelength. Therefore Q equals 13.5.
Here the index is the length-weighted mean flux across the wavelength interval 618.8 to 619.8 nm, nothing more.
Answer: 13.6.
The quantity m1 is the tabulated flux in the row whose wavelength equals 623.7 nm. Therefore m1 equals 13.4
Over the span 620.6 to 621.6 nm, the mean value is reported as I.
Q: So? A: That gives 13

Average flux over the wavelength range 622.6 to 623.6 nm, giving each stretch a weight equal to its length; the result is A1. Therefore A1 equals 13.8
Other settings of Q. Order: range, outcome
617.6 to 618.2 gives 13.2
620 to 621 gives 13.3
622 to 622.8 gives 13.7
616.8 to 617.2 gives 13.2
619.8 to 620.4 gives 13.1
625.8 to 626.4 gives 13.8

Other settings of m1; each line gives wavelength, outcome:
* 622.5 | 13.42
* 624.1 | 12.99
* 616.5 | 13.25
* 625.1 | 14.86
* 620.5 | 13.39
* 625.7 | 13.67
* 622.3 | 13.08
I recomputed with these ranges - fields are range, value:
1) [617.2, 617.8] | 13.4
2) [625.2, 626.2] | 13.7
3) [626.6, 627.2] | 14.1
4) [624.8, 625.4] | 14.1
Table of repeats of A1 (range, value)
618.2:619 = 13.5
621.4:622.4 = 13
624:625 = 13.7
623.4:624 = 13.6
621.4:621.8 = 12.8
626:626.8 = 13.8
